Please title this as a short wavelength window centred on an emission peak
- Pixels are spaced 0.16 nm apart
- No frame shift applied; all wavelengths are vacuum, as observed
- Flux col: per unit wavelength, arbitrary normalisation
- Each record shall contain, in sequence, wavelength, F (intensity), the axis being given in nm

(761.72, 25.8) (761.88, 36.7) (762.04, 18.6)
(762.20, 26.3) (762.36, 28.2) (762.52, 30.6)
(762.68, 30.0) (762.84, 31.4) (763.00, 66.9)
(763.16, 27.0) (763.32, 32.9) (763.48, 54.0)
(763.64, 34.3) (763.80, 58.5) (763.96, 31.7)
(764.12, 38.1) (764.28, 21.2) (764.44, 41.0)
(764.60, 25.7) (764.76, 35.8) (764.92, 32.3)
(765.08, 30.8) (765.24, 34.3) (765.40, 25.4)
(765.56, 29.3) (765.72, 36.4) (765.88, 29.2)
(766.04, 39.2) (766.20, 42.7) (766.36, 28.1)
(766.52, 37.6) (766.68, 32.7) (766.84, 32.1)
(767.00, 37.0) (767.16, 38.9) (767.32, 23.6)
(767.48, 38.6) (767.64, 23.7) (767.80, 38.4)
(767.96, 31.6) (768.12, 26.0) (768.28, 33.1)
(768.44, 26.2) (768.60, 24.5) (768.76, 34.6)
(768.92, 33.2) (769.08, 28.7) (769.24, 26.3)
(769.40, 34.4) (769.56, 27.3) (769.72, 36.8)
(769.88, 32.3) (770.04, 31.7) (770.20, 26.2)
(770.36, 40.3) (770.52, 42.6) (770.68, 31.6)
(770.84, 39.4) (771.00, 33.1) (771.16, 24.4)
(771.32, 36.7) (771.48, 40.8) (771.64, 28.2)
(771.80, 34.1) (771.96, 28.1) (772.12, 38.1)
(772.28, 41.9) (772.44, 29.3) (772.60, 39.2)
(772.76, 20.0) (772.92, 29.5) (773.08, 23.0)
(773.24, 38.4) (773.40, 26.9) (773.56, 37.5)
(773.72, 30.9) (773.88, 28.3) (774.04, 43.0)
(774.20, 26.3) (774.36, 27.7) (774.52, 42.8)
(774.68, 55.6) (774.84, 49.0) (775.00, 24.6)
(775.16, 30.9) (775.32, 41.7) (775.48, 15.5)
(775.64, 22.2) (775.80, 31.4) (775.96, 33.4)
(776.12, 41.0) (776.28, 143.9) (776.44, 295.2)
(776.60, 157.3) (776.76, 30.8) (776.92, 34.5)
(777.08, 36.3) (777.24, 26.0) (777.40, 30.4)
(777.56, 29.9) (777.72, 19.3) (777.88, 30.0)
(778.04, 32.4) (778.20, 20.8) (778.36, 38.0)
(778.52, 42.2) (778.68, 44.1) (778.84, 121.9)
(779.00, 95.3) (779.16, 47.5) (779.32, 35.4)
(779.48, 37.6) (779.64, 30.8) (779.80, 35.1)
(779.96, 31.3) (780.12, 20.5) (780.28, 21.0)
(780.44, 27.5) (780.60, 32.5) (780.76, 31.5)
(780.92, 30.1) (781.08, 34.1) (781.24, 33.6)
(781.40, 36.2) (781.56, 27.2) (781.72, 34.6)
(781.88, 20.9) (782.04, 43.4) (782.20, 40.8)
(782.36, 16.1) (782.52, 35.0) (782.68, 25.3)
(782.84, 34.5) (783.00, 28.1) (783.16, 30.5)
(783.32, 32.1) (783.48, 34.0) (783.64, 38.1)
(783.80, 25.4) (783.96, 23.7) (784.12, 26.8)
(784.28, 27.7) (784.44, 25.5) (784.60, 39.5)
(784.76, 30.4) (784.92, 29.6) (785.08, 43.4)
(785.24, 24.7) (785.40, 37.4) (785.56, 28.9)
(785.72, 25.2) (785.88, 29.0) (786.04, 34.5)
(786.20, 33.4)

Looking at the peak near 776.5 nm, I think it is H-alpha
